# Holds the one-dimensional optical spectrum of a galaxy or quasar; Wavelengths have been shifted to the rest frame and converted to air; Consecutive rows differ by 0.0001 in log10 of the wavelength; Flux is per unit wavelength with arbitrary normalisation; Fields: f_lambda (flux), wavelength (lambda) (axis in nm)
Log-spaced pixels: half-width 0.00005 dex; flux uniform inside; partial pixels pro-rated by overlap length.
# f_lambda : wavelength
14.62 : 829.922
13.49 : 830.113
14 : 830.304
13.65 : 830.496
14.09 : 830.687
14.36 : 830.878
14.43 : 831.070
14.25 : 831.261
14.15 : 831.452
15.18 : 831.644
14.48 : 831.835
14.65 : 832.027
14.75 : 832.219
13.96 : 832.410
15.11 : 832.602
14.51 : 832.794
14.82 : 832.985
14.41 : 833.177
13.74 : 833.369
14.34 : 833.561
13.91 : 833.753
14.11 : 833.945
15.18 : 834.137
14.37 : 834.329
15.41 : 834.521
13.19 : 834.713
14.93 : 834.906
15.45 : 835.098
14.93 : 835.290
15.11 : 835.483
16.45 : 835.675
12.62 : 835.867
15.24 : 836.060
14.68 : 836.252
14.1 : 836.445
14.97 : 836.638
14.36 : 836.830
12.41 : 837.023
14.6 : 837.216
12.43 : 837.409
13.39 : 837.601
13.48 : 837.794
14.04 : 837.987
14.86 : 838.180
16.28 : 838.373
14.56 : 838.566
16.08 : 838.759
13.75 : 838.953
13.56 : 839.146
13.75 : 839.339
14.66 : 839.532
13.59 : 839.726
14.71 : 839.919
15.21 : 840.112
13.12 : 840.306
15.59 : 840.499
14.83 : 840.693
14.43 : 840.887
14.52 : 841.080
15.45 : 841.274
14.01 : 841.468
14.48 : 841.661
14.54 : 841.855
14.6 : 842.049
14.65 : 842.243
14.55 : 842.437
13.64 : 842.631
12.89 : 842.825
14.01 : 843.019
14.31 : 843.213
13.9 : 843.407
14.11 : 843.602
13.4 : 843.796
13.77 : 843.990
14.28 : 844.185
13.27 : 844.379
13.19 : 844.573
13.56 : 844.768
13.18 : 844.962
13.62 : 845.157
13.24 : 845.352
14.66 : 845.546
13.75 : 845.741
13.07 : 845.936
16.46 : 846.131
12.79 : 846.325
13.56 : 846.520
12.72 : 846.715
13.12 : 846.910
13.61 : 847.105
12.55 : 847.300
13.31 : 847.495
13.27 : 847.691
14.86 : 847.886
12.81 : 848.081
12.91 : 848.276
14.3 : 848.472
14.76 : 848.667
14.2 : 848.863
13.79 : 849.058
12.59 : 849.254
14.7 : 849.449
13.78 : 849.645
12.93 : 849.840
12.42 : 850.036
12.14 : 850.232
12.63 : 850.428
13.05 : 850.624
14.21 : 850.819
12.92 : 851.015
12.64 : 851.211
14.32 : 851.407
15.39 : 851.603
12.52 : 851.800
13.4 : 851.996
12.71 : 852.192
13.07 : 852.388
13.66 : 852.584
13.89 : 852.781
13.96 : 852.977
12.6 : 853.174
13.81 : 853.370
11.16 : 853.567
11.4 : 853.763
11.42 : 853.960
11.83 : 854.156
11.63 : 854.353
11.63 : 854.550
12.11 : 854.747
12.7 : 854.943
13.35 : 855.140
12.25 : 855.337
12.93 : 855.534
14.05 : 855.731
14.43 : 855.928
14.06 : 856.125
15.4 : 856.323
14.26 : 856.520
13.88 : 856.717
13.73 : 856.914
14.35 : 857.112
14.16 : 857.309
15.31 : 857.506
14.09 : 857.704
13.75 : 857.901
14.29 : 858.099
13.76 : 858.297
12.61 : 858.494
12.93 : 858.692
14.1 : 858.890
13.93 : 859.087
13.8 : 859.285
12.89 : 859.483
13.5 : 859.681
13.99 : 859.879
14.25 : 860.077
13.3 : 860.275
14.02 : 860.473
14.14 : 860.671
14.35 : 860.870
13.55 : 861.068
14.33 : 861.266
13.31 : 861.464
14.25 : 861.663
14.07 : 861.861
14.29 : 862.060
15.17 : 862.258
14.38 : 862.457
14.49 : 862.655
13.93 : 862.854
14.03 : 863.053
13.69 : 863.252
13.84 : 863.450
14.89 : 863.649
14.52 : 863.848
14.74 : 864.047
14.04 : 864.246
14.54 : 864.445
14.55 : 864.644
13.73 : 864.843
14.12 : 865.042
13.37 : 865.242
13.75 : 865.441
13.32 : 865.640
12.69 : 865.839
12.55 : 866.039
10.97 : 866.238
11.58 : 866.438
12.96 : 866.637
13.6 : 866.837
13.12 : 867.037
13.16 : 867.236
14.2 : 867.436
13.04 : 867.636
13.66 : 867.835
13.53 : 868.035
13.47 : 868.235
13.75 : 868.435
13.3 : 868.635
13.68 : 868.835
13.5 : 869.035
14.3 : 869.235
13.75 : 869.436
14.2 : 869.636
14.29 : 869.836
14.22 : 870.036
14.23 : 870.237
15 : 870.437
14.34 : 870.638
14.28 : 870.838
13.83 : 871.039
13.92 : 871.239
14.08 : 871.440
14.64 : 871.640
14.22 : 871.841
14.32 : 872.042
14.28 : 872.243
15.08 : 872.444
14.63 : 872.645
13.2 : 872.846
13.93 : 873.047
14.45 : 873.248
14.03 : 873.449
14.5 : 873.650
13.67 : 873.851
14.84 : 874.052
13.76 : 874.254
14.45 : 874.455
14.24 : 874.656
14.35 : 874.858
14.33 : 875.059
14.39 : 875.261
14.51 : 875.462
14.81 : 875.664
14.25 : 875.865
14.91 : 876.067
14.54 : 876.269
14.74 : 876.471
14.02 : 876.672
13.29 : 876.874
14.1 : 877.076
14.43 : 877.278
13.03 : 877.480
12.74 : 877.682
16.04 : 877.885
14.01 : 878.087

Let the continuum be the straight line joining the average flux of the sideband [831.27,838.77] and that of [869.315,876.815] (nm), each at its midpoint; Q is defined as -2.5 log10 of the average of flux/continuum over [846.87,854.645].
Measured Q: 0.10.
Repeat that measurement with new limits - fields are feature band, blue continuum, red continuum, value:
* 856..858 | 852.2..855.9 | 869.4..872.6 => -0.107 mag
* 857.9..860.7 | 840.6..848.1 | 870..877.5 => 0.032 mag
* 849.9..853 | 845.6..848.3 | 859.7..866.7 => 0.026 mag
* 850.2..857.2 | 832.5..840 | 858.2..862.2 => 0.064 mag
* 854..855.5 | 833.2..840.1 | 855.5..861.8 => 0.149 mag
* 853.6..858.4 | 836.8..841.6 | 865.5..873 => 0.050 mag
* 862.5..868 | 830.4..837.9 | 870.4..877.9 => 0.052 mag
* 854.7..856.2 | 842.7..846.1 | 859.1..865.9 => 0.050 mag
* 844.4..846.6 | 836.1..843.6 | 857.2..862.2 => 0.036 mag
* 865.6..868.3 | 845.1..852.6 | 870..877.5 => 0.087 mag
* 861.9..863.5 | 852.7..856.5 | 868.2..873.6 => -0.057 mag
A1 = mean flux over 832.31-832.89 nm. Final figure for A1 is 14.6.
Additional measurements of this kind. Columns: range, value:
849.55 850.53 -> 12.8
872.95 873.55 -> 14.1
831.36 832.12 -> 14.6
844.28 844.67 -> 13.3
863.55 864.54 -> 14.5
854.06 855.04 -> 12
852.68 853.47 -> 13.5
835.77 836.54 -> 14.2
